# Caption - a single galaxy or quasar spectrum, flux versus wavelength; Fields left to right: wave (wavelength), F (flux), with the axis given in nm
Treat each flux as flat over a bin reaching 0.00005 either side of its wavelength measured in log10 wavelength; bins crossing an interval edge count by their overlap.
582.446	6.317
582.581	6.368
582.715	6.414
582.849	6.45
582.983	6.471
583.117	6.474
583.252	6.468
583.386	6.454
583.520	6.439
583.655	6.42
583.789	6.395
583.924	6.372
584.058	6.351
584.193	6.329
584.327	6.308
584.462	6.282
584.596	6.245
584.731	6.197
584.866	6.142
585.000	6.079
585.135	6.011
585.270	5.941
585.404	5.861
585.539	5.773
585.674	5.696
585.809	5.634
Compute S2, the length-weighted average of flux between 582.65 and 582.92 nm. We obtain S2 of 6.44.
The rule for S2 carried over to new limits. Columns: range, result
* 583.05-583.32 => 6.46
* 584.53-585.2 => 6.13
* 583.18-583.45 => 6.45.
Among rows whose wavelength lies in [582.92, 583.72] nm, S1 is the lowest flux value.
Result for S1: 6.42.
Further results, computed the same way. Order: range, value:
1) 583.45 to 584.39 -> 6.308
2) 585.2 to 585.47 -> 5.861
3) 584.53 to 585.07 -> 6.079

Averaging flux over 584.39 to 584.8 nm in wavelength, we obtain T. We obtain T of 6.23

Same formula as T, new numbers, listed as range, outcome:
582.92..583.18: 6.48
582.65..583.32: 6.46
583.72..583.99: 6.38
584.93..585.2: 6.06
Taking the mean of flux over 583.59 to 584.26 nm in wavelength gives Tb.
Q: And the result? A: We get 6.37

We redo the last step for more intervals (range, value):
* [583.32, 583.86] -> 6.42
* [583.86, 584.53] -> 6.33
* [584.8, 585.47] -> 6.02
